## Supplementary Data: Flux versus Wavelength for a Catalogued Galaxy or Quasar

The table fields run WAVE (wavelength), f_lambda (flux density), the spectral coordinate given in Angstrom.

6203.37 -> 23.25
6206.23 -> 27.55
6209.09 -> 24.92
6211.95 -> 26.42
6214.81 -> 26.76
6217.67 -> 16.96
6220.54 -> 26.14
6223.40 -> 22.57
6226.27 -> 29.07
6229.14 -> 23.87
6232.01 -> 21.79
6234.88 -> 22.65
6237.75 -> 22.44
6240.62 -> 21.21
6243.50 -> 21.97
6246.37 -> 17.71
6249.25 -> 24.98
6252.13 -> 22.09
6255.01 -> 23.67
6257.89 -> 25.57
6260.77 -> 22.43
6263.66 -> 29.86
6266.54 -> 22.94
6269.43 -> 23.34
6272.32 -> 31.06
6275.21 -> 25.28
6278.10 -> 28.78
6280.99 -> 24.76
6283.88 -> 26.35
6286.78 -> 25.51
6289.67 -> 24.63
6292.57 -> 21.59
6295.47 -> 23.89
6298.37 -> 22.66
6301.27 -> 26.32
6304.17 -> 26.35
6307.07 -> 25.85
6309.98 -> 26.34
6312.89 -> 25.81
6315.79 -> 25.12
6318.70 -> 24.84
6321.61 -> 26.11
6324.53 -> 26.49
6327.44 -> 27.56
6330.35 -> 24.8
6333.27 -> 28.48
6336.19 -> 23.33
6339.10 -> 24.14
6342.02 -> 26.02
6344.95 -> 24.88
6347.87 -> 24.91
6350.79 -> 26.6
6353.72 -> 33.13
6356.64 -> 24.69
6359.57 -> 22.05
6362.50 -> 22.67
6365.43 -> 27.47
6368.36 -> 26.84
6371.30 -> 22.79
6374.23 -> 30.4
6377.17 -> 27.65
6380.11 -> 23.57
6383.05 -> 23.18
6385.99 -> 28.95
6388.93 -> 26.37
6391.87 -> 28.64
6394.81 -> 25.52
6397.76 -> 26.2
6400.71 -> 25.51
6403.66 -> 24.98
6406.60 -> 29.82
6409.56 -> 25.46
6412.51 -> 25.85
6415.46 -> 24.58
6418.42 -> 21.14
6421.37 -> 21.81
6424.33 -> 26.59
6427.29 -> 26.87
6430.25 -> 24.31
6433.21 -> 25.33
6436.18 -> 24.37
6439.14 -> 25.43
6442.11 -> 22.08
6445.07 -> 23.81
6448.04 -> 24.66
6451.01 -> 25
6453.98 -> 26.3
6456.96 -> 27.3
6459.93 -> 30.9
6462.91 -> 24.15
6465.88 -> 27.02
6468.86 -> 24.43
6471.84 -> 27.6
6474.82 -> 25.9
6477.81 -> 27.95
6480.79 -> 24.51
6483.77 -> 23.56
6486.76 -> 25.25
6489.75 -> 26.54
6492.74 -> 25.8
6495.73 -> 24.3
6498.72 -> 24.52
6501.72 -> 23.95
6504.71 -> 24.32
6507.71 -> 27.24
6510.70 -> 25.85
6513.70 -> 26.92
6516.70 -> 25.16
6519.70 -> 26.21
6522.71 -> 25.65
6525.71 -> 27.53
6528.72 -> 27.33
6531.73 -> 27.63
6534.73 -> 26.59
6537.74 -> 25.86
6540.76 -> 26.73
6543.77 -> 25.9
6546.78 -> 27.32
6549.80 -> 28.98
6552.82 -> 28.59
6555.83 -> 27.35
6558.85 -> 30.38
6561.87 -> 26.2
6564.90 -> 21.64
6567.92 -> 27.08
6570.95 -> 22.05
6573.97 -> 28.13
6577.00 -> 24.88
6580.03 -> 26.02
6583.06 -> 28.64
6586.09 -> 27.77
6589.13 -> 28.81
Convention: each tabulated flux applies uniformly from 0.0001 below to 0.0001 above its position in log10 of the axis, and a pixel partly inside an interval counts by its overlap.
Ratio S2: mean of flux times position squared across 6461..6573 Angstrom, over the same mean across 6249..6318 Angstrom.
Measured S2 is 1.11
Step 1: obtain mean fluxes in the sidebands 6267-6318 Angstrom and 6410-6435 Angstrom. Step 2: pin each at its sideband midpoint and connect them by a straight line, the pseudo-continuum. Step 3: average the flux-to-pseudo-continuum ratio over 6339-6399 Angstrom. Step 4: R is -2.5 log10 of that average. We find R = -0.05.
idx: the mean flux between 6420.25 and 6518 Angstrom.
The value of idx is 25.5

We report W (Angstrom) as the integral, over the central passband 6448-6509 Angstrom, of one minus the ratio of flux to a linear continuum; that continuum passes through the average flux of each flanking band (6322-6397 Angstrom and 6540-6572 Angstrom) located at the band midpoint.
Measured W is 1.4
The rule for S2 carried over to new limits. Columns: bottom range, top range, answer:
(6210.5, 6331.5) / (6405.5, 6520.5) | 1.10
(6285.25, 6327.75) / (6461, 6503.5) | 1.07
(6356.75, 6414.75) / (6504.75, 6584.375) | 1.08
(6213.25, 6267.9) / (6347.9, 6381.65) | 1.16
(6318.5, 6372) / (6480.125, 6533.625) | 1.05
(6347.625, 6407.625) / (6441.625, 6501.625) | 1.00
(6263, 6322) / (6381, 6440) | 1.04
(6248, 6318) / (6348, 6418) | 1.07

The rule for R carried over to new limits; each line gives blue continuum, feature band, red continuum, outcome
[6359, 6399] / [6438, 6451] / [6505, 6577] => 0.09 mag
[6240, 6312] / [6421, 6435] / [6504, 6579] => 0.02 mag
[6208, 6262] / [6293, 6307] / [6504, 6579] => -0.03 mag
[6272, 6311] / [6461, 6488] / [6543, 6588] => 0.03 mag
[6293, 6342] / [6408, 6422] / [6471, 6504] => 0.07 mag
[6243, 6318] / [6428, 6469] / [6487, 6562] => 0.02 mag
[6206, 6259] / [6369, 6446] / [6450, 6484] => 0.01 mag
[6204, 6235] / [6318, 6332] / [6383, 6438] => -0.04 mag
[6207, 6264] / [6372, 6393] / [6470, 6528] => -0.08 mag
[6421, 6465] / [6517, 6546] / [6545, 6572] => -0.01 mag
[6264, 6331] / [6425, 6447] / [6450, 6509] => 0.05 mag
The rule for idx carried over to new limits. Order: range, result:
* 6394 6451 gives 25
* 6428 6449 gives 24.4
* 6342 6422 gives 25.8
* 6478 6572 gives 26.1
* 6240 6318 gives 24.7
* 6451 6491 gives 26.2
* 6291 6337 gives 25.4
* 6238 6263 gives 22.7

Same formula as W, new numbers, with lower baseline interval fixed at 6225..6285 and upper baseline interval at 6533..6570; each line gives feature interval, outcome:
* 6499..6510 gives 0.5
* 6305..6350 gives -1.3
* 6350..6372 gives -0.5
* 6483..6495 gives 0.4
